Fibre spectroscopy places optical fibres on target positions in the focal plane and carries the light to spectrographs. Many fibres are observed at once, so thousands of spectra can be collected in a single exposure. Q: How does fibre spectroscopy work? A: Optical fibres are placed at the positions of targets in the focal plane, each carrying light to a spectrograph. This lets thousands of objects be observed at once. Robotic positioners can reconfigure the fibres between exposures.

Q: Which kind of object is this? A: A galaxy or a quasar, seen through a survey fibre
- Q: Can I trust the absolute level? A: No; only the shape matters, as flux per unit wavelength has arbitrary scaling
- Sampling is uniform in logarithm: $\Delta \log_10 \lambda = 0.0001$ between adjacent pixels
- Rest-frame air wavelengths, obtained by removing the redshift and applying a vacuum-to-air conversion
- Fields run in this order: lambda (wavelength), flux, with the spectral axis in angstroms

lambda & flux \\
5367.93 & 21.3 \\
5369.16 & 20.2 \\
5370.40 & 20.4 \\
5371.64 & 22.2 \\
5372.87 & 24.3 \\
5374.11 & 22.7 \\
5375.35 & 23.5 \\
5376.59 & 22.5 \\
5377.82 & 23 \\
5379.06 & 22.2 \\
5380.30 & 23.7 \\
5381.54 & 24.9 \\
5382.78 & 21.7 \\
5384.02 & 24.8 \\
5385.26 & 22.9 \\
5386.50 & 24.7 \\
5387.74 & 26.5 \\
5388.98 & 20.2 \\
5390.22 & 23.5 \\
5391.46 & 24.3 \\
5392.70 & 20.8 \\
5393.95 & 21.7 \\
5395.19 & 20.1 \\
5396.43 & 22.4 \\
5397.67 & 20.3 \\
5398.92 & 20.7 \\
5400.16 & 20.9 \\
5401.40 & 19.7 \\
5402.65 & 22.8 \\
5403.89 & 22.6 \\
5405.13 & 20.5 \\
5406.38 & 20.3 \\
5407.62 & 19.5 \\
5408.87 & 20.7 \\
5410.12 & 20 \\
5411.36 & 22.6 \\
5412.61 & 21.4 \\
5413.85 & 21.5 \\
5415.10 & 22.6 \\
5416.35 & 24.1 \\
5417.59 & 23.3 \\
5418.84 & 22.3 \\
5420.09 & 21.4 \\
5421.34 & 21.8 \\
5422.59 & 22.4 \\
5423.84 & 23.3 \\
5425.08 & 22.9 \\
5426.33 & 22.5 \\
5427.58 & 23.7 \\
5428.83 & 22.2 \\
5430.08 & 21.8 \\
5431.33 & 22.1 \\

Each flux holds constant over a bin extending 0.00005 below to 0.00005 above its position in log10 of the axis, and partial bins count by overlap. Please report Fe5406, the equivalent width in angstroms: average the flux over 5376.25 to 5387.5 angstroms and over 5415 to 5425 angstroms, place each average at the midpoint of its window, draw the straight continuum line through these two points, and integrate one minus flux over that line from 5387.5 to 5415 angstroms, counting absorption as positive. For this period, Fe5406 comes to 1.95 angstroms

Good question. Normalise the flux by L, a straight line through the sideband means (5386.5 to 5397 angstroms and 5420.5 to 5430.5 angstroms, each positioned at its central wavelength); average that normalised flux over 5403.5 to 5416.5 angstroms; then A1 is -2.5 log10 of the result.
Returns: 0.06 mag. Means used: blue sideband 22.6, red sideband 22.6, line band 21.3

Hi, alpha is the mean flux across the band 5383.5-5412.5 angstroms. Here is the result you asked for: 21.8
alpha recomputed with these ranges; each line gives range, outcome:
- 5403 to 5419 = 21.7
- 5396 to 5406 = 21.2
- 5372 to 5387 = 23.4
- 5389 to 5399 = 21.7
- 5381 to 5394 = 23.3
